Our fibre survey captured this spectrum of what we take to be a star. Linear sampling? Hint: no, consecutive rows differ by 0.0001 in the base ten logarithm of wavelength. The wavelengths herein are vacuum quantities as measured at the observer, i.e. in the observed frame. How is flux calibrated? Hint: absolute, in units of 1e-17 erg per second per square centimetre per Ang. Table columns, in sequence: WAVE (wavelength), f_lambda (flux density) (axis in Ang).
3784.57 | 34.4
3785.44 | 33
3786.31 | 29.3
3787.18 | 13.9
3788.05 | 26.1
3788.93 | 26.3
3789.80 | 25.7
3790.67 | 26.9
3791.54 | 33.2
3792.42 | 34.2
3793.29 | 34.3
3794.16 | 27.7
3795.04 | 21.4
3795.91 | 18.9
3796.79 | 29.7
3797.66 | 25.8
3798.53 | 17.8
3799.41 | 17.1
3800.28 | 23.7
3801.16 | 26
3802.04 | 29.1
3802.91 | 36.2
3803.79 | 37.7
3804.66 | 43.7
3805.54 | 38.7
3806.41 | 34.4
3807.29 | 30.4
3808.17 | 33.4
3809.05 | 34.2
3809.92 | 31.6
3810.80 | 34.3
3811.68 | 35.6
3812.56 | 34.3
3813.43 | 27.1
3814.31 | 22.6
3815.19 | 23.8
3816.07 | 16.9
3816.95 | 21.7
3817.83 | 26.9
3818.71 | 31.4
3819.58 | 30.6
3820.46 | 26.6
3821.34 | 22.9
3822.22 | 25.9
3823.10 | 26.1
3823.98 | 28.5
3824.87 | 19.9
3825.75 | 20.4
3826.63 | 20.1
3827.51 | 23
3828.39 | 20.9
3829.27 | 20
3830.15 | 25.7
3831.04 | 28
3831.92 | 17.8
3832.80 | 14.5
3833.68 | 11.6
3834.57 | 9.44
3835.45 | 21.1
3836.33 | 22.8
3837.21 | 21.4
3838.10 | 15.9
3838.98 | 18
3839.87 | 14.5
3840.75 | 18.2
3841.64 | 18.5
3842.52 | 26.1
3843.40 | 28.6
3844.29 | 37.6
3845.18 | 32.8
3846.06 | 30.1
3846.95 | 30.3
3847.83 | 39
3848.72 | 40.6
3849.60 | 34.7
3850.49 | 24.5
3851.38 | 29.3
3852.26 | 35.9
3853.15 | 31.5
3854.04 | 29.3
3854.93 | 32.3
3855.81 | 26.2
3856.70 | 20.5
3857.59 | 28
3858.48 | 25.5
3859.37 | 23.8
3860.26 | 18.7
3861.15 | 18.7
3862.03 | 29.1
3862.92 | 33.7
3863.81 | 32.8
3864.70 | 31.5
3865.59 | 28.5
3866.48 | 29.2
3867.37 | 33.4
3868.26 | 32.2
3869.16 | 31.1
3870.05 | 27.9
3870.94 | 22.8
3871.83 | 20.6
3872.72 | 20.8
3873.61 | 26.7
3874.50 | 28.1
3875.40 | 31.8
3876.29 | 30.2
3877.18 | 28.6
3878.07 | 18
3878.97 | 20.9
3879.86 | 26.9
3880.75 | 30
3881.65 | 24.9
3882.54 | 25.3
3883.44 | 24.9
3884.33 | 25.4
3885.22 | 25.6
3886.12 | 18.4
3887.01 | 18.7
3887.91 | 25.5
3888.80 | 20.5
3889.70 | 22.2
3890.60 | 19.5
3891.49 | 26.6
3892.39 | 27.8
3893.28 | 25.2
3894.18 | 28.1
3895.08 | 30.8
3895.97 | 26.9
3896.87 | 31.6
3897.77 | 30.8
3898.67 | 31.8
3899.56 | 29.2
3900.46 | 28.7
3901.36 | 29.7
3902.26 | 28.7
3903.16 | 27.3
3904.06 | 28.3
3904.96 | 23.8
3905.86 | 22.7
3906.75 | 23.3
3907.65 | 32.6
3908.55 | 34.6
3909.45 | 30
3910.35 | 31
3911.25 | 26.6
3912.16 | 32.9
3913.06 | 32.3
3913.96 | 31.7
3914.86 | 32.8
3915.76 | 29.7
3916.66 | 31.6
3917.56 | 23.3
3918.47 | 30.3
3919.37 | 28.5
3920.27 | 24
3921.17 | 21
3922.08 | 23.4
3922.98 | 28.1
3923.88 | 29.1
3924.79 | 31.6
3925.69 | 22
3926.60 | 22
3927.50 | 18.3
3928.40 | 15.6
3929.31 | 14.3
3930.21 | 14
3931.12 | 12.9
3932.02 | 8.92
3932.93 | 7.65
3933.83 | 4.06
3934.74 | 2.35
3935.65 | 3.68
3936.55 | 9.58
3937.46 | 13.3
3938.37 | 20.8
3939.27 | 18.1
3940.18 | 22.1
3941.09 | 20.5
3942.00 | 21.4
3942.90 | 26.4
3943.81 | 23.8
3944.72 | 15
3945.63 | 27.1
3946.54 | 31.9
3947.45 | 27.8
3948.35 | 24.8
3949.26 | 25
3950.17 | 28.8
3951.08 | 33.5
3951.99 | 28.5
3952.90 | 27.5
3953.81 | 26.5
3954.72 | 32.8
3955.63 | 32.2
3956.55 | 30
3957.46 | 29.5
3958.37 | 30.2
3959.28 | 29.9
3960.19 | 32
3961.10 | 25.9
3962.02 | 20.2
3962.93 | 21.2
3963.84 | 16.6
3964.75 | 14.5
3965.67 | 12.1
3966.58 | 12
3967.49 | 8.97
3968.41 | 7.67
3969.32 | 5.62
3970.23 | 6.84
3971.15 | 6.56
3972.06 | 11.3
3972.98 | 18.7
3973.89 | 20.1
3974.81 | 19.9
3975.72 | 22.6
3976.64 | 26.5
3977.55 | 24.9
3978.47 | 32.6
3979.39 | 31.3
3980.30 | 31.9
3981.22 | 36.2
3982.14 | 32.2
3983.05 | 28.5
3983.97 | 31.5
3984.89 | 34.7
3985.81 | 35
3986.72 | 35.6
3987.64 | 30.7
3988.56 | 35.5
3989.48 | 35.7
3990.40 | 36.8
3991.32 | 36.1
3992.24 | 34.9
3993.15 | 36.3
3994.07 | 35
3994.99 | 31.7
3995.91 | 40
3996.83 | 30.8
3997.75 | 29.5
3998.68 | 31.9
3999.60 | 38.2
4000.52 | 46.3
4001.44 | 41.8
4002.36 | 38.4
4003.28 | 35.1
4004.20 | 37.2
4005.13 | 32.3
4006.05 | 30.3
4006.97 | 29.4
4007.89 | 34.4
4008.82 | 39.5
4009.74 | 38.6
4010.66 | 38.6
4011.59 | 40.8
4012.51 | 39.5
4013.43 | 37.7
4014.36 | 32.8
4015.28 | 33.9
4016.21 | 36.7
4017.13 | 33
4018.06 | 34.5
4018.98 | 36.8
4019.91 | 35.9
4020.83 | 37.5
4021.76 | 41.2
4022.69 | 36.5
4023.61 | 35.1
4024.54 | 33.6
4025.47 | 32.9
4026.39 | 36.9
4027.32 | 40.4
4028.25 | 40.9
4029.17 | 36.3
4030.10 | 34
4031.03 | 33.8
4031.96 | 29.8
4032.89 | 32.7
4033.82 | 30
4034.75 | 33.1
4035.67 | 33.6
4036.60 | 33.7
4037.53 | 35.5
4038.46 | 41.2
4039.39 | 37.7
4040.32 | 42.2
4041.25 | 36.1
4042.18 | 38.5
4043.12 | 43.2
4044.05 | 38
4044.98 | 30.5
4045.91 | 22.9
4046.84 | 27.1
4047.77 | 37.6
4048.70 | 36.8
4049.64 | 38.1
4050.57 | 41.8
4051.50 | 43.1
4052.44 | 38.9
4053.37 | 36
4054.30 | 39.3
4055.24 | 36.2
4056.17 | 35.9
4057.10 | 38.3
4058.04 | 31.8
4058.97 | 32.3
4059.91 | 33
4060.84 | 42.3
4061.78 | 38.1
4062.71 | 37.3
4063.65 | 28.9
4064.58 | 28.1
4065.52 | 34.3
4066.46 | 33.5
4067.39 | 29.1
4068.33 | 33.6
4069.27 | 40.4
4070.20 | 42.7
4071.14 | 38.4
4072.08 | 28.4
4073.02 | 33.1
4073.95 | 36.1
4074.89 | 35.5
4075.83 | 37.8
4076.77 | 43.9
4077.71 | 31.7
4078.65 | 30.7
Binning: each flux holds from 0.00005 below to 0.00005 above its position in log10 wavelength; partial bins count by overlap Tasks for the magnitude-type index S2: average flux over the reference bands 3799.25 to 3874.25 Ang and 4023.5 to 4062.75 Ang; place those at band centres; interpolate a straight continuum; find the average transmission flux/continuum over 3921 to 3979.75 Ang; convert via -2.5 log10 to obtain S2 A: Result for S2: 0.48 mag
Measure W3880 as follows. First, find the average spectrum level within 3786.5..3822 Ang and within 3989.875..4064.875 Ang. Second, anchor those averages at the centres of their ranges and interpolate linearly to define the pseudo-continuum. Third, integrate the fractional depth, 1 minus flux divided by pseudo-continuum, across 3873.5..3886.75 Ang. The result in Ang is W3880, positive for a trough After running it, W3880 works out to 2.3 Ang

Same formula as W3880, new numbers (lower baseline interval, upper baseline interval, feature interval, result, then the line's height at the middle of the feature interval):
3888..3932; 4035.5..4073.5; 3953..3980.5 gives 7.9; 30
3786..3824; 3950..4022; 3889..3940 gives 9.4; 29.2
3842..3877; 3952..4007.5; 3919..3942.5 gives 9.0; 28.4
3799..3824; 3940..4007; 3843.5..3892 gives 2.2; 28.7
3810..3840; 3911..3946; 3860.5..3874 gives -3.4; 22.3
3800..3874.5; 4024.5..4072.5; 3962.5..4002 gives 7.2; 32.9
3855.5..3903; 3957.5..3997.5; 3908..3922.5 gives -1.5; 26.2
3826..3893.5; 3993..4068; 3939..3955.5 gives 2.6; 30.7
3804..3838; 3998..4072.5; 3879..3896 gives 2.4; 28.9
